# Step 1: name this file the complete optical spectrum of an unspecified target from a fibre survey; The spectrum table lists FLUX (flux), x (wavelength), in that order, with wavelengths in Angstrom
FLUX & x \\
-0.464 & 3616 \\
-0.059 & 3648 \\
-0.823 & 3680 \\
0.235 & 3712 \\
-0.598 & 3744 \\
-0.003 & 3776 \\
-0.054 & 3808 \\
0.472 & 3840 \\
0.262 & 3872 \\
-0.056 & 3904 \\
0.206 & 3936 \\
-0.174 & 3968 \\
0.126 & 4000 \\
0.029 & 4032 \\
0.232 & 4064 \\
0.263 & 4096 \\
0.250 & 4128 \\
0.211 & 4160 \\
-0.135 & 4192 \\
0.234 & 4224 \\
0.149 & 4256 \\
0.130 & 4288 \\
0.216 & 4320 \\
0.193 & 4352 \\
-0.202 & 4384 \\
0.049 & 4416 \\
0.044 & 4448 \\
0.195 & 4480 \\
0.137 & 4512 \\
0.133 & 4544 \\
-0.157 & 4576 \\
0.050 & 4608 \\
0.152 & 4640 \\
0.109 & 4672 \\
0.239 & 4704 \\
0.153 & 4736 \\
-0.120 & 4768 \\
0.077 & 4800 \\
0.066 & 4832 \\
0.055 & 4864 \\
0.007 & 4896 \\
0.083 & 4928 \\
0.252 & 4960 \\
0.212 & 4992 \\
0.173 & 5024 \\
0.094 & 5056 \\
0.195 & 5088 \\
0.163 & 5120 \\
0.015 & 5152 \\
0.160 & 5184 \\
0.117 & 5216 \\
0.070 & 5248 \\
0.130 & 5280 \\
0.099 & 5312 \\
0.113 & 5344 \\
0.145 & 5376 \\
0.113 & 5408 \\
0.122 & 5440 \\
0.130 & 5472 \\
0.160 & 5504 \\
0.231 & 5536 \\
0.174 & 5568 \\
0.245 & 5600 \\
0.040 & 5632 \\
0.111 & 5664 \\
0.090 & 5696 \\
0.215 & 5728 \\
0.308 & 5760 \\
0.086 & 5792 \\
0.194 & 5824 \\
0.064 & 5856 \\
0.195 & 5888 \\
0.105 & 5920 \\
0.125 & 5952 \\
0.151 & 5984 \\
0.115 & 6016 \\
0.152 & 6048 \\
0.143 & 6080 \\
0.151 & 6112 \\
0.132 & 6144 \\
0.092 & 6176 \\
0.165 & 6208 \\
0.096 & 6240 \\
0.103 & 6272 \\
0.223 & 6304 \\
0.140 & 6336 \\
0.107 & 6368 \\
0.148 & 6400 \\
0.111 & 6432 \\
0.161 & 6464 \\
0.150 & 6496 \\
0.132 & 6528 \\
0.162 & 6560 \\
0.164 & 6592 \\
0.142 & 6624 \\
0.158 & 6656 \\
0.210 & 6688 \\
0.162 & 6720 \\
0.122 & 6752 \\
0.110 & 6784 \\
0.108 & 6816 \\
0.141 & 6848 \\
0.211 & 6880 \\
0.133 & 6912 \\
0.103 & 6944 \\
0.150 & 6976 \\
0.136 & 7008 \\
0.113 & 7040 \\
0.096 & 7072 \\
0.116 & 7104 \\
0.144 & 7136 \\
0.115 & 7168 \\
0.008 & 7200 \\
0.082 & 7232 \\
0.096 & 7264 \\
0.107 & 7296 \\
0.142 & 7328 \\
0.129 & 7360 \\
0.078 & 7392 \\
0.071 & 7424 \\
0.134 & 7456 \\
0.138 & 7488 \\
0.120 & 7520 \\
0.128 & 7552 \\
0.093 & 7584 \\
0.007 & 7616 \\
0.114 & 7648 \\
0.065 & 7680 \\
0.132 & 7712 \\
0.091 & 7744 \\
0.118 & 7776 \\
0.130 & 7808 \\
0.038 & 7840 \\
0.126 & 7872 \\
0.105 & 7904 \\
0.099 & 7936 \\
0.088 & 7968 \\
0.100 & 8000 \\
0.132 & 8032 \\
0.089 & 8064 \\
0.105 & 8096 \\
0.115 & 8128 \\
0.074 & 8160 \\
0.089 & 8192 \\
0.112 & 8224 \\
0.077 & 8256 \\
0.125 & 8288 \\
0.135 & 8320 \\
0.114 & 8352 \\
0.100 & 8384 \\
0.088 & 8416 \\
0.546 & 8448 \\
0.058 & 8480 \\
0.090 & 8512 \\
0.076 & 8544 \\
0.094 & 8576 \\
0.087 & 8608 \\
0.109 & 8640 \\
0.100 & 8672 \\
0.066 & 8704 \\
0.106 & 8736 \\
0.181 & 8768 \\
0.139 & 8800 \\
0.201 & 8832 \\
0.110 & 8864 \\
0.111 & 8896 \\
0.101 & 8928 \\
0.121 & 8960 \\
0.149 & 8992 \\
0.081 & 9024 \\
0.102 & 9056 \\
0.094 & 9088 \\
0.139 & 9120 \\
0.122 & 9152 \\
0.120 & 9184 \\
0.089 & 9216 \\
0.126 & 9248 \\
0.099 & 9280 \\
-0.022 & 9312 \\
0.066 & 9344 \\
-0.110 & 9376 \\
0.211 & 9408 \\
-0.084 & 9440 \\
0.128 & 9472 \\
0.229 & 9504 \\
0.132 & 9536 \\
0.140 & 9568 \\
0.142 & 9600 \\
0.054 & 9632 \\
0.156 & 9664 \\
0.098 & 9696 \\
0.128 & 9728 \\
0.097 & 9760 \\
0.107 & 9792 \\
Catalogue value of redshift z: 1.268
